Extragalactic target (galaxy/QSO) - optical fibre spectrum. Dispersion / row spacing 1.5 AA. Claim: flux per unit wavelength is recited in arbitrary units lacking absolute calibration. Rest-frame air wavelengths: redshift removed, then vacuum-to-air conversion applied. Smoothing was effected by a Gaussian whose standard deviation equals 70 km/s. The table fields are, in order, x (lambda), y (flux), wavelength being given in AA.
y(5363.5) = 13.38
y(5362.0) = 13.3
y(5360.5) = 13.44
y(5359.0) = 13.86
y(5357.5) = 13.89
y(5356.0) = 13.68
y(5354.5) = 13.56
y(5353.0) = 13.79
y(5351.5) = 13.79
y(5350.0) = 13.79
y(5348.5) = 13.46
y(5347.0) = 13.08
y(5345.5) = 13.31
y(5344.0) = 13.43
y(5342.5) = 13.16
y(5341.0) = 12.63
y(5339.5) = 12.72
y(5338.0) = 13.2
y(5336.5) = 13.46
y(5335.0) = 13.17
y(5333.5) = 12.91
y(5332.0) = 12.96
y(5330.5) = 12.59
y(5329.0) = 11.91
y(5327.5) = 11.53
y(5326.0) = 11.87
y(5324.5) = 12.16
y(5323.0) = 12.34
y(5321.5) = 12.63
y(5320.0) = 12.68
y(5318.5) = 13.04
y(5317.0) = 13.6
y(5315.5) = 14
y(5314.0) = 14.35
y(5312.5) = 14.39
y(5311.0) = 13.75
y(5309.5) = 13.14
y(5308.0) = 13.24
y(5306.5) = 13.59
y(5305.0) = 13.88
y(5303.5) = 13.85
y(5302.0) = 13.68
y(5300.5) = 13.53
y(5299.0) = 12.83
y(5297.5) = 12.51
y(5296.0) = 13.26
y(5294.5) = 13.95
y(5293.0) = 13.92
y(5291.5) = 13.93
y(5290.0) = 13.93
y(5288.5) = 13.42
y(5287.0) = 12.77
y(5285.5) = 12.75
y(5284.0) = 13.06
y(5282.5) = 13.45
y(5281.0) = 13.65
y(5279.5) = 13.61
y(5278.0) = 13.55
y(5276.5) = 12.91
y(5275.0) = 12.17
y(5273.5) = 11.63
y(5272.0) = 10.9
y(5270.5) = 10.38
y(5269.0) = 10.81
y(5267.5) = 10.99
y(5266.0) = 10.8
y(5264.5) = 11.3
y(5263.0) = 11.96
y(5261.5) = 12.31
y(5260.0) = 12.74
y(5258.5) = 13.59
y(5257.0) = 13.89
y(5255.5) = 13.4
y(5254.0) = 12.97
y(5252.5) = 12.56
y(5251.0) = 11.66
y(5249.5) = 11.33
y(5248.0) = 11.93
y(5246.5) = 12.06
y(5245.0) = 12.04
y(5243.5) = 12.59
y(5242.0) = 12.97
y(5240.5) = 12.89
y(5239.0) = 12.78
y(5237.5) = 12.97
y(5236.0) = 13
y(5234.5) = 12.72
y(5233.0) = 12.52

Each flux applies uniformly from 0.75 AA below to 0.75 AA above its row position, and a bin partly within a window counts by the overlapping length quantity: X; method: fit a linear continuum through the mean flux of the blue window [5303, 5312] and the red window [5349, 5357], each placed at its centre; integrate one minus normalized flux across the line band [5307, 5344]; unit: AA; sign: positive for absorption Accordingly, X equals 1.8 AA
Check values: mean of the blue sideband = 13.6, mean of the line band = 13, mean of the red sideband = 13.7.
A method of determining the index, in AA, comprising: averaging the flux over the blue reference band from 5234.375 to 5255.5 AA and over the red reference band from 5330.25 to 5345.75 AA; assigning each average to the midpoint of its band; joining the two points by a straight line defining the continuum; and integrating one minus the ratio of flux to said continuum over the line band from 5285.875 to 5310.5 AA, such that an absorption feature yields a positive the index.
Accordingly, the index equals -1.2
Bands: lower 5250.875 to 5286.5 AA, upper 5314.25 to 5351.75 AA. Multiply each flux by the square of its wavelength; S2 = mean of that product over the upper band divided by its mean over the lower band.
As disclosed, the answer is 1.1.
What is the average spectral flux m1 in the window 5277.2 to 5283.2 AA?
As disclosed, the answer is 13.6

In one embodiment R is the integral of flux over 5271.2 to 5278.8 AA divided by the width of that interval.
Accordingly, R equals 12.2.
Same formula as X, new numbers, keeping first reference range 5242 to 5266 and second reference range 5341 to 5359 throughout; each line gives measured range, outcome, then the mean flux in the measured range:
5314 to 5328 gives 0.4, 12.8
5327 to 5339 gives 0.5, 12.7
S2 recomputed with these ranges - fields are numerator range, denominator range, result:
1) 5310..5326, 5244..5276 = 1.13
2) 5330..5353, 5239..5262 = 1.08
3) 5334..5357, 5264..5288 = 1.12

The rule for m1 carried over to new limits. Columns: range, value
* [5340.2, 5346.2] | 13.1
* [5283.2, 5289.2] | 13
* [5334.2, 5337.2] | 13.3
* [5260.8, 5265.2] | 11.9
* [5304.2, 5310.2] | 13.5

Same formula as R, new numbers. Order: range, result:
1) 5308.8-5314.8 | 13.9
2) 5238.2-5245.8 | 12.7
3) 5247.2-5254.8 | 12.1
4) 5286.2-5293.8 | 13.6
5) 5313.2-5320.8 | 13.5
